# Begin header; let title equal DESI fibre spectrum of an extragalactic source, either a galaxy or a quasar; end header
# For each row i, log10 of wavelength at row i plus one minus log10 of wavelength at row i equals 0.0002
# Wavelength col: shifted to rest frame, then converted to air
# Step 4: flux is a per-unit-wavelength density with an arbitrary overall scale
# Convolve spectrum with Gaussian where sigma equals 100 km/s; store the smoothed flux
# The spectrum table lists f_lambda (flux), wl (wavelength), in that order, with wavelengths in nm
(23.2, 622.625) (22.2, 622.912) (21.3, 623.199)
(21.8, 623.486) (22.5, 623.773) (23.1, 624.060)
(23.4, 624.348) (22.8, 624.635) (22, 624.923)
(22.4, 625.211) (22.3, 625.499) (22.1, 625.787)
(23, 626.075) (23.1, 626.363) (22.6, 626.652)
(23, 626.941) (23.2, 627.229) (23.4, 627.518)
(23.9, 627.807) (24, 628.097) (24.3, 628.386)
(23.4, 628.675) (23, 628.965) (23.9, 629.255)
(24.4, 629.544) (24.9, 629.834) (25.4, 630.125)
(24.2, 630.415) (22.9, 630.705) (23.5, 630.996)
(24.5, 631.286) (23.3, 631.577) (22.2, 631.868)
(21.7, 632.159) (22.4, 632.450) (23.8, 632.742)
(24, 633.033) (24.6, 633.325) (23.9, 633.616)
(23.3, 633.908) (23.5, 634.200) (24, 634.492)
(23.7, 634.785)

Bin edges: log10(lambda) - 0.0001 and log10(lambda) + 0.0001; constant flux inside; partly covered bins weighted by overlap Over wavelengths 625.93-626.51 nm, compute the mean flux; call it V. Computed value 23.1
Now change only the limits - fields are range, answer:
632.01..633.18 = 23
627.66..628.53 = 24.1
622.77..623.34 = 21.7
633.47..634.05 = 23.6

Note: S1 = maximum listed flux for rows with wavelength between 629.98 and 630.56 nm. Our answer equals 25.4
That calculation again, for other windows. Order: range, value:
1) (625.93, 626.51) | 23.1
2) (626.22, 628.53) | 24.3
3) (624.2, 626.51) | 23.4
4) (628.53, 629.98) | 24.9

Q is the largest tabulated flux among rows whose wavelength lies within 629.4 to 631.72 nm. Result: 25.4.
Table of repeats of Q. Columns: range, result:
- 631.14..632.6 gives 24.5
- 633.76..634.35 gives 23.5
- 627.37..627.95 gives 23.9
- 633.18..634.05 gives 24.6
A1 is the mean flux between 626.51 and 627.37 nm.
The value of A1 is 22.9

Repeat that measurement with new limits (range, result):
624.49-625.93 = 22.3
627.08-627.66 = 23.3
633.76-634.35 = 23.4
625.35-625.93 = 22.2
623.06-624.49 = 22.4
